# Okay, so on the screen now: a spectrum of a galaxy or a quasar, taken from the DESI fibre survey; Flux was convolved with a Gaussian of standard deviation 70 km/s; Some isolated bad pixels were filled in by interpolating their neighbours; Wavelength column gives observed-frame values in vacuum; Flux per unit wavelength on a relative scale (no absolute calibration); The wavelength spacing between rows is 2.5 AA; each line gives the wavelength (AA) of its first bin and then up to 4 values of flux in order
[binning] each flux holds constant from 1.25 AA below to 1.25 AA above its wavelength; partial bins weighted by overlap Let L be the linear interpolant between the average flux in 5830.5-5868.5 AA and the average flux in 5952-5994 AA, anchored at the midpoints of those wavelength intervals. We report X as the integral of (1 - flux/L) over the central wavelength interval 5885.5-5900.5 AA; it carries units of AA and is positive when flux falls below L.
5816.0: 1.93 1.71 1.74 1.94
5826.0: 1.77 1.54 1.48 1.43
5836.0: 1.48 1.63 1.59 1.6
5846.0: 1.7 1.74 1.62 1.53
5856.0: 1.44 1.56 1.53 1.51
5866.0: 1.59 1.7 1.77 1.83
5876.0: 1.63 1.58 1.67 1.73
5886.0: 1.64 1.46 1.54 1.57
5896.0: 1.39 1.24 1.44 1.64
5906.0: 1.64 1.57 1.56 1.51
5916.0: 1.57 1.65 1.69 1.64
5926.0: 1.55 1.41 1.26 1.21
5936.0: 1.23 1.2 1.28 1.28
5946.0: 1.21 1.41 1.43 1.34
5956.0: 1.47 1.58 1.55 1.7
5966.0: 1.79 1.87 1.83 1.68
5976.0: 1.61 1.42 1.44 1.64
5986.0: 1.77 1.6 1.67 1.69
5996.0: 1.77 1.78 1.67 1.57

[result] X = 1.2 AA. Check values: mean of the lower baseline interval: 1.57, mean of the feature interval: 1.46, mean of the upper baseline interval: 1.62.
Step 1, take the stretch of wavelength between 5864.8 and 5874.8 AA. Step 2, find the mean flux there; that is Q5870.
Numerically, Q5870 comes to 1.72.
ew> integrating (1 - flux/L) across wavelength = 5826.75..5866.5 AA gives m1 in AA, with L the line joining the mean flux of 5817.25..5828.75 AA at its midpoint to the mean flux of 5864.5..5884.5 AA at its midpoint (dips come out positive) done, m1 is 3.7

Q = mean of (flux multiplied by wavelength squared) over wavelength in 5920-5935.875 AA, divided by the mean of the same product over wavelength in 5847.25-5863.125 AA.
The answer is 0.94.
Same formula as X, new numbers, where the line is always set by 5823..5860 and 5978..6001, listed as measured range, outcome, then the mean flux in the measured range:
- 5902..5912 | 0.13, 1.6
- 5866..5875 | -0.74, 1.74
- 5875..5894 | 0.10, 1.6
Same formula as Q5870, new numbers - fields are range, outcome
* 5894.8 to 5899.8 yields 1.32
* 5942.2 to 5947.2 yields 1.25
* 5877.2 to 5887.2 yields 1.65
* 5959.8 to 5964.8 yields 1.63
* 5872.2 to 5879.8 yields 1.68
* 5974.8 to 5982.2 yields 1.49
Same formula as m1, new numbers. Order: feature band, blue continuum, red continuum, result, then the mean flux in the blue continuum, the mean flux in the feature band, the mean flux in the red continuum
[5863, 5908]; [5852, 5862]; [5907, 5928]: -1.14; 1.52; 1.59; 1.59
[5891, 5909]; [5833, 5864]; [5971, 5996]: 1.08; 1.57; 1.5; 1.63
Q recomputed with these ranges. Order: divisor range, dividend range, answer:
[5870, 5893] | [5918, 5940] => 0.87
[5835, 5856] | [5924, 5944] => 0.85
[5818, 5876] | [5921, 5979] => 0.94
